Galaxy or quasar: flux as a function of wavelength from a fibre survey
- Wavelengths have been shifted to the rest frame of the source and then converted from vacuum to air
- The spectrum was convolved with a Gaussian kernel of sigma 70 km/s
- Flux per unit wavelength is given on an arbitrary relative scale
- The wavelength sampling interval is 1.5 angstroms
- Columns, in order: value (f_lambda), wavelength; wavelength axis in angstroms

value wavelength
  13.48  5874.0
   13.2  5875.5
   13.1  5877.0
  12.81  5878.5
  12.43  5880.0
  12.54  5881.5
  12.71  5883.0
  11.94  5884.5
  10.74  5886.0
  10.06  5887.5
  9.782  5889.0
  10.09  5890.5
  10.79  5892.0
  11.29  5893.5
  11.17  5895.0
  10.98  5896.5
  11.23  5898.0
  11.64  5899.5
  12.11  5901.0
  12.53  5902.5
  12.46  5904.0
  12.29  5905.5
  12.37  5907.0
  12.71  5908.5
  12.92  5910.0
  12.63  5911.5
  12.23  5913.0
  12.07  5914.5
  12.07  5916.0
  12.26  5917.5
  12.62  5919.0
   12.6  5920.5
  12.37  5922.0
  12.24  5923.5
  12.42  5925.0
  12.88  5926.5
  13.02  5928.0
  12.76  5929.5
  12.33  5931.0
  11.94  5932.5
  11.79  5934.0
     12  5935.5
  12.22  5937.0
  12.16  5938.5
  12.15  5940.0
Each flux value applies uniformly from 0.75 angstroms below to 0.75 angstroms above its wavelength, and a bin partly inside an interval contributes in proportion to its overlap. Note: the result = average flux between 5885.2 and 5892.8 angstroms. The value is 10.3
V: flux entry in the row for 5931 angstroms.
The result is 12.33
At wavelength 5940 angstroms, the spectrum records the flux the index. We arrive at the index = 12.15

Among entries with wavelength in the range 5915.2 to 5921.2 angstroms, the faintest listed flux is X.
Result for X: 12.07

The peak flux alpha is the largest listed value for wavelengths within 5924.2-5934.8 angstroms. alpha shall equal 13.02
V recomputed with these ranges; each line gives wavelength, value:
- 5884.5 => 11.94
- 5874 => 13.48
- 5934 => 11.79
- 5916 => 12.07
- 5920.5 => 12.6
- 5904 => 12.46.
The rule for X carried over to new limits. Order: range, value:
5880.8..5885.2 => 11.94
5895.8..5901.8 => 10.98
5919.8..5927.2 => 12.24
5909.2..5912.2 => 12.63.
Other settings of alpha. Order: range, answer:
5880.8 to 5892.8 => 12.71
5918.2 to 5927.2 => 12.88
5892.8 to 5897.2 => 11.29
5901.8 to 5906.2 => 12.53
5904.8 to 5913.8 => 12.92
